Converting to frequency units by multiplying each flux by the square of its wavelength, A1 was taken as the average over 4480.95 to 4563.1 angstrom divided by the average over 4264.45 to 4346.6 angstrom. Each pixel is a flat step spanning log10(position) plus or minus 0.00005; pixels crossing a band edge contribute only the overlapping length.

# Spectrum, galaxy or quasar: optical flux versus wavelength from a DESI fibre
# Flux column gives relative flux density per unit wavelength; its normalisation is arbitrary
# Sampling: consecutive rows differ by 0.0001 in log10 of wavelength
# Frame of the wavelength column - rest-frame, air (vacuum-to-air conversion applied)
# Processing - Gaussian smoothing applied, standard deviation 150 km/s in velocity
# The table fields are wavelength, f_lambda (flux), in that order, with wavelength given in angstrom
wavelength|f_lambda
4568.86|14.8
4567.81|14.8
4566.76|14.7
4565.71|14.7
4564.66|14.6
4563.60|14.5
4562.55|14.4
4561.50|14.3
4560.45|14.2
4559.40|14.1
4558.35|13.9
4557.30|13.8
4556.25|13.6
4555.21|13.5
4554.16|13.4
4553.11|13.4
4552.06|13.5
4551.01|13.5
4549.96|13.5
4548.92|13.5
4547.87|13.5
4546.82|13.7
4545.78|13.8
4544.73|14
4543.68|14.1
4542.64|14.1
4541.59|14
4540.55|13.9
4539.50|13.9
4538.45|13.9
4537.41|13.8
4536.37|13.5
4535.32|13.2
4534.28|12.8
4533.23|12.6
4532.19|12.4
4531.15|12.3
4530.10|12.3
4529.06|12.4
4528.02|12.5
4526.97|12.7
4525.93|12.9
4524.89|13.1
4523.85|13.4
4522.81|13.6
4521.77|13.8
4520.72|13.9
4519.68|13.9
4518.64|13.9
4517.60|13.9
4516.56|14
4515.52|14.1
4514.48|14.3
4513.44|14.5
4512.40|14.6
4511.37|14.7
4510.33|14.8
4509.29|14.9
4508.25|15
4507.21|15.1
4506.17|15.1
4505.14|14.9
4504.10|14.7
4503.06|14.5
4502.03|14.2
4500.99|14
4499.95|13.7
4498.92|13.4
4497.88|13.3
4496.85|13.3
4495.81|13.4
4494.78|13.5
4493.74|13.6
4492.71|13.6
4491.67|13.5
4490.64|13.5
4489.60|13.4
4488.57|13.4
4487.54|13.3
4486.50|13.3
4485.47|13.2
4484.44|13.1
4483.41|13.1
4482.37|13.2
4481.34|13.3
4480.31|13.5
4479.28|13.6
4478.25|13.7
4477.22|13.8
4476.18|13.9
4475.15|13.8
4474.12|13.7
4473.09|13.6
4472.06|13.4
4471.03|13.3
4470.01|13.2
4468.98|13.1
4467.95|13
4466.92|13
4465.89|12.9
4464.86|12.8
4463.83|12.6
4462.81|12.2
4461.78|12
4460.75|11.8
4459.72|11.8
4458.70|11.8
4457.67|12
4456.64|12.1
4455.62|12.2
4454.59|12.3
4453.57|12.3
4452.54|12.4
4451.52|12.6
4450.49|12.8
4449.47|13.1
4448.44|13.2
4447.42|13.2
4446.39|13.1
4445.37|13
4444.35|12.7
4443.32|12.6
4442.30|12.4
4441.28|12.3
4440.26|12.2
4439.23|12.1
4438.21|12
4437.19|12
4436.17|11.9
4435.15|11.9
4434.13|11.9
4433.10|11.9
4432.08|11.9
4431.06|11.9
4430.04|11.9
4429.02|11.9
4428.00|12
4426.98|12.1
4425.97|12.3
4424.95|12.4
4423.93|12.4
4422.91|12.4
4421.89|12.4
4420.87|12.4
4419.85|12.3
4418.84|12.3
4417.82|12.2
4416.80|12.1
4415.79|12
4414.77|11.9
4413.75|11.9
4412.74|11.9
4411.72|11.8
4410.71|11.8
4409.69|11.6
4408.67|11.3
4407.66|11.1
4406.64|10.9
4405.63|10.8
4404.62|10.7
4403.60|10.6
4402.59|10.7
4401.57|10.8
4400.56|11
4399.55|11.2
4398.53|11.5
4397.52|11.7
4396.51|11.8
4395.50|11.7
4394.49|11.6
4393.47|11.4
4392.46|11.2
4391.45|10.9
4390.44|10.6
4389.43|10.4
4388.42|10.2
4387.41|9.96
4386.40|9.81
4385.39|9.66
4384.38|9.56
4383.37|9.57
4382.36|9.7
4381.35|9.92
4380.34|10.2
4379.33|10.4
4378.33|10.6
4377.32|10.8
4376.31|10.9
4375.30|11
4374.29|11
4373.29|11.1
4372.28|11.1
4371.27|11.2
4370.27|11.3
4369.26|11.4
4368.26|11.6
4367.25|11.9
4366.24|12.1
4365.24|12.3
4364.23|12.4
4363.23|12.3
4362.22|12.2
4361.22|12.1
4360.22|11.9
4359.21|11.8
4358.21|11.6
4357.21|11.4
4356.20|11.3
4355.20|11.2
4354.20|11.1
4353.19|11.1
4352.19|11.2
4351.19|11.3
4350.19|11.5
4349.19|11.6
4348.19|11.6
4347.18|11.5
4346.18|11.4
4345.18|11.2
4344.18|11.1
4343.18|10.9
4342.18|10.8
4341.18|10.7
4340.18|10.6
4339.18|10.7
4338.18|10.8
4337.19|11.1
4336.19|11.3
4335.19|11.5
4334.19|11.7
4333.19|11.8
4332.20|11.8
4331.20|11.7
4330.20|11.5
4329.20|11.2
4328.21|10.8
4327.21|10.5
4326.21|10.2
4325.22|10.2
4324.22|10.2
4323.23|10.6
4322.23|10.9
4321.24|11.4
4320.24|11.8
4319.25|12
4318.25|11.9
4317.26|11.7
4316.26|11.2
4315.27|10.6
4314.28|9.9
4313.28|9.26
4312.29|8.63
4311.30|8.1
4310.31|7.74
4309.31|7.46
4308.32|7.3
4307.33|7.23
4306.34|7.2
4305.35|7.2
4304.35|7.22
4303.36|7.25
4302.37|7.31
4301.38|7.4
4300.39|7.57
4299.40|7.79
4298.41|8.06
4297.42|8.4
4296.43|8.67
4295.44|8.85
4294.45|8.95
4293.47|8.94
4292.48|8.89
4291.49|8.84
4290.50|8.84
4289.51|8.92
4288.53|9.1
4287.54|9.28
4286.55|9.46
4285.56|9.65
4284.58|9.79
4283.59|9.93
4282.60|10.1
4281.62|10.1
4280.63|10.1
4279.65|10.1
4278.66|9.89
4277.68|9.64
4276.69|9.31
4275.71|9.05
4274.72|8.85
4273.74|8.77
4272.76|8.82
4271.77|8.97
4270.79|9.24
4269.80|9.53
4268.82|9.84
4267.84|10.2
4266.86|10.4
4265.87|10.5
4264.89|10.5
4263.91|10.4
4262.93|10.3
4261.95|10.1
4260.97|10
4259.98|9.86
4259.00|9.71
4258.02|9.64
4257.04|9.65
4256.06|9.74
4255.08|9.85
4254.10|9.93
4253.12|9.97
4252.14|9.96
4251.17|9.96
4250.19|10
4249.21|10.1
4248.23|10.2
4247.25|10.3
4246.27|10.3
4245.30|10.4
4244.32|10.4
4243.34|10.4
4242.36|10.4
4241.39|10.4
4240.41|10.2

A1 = 1.5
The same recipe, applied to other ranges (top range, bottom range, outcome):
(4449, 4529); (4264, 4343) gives 1.51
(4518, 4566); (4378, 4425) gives 1.29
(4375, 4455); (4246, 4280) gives 1.27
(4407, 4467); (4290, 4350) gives 1.30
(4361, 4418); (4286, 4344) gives 1.19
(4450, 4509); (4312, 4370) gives 1.26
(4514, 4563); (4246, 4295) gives 1.58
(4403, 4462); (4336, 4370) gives 1.09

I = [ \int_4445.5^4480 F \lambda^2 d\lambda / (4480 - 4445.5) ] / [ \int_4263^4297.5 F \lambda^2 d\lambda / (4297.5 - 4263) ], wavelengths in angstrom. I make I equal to 1.48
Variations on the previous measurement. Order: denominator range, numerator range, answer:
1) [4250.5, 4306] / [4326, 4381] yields 1.26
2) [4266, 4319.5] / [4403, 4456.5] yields 1.42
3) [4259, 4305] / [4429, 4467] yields 1.45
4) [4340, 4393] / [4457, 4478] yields 1.22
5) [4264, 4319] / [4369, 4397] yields 1.23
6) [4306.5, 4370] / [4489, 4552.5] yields 1.36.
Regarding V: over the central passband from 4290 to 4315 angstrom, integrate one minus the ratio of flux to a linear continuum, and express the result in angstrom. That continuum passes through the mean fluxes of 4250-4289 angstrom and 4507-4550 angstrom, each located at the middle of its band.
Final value 5.1 angstrom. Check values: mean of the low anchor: 9.75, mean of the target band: 8.14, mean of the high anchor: 13.7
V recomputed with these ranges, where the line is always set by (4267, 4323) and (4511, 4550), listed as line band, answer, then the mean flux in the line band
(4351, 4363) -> -1.4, 11.5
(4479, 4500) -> -1.0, 13.4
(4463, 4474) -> -0.6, 13.1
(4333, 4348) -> -1.7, 11.1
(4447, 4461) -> -0.3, 12.4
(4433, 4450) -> -0.8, 12.5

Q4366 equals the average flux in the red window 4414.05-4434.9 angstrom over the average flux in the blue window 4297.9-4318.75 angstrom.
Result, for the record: 1.4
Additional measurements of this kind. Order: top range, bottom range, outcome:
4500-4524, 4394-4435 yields 1.22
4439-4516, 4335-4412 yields 1.20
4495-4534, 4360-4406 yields 1.25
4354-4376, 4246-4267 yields 1.15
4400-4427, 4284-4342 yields 1.21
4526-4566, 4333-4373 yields 1.19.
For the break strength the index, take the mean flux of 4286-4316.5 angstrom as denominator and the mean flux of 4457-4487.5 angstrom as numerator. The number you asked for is 1.55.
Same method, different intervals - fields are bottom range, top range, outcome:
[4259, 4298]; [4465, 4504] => 1.42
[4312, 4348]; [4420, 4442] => 1.10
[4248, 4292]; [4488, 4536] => 1.41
